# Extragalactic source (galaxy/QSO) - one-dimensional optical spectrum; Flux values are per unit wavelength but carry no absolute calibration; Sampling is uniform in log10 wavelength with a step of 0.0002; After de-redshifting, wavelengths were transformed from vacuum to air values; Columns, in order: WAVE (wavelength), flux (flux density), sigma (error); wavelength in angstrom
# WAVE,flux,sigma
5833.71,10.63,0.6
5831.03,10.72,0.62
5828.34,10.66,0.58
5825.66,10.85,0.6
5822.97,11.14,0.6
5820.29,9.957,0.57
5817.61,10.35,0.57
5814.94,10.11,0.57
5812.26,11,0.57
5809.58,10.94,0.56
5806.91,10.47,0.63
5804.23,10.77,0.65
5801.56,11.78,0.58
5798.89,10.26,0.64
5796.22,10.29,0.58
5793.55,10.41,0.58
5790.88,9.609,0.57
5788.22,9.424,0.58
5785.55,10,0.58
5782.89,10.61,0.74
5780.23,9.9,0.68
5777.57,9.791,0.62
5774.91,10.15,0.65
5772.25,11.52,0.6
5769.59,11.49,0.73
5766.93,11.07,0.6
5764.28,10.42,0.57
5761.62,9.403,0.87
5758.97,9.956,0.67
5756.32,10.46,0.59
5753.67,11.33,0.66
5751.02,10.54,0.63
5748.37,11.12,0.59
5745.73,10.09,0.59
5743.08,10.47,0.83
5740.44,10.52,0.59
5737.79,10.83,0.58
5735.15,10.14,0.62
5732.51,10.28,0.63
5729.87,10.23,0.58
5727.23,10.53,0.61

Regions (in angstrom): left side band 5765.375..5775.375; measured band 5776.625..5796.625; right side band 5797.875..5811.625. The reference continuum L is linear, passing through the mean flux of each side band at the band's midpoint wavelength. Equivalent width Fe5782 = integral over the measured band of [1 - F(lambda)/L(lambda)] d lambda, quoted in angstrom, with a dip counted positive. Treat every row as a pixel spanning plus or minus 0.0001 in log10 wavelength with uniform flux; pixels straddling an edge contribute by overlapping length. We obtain 1.8 angstrom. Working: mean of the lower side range 11.1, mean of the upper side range 10.9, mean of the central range 10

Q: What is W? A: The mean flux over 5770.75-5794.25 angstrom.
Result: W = 10.2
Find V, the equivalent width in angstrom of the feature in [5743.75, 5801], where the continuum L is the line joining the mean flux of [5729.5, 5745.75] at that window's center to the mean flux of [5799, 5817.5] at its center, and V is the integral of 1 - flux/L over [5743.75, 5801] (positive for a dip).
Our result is 1.0 angstrom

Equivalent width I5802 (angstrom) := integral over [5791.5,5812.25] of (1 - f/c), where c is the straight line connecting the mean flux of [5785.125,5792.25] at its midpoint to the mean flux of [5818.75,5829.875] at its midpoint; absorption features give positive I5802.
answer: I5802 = -1.4 angstrom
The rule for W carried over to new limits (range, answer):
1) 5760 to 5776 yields 10.7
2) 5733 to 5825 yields 10.5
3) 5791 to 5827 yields 10.6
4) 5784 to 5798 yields 9.97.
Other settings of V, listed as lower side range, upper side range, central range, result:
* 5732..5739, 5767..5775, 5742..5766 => 0.9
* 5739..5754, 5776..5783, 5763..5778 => -0.9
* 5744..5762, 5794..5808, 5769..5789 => 0.5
